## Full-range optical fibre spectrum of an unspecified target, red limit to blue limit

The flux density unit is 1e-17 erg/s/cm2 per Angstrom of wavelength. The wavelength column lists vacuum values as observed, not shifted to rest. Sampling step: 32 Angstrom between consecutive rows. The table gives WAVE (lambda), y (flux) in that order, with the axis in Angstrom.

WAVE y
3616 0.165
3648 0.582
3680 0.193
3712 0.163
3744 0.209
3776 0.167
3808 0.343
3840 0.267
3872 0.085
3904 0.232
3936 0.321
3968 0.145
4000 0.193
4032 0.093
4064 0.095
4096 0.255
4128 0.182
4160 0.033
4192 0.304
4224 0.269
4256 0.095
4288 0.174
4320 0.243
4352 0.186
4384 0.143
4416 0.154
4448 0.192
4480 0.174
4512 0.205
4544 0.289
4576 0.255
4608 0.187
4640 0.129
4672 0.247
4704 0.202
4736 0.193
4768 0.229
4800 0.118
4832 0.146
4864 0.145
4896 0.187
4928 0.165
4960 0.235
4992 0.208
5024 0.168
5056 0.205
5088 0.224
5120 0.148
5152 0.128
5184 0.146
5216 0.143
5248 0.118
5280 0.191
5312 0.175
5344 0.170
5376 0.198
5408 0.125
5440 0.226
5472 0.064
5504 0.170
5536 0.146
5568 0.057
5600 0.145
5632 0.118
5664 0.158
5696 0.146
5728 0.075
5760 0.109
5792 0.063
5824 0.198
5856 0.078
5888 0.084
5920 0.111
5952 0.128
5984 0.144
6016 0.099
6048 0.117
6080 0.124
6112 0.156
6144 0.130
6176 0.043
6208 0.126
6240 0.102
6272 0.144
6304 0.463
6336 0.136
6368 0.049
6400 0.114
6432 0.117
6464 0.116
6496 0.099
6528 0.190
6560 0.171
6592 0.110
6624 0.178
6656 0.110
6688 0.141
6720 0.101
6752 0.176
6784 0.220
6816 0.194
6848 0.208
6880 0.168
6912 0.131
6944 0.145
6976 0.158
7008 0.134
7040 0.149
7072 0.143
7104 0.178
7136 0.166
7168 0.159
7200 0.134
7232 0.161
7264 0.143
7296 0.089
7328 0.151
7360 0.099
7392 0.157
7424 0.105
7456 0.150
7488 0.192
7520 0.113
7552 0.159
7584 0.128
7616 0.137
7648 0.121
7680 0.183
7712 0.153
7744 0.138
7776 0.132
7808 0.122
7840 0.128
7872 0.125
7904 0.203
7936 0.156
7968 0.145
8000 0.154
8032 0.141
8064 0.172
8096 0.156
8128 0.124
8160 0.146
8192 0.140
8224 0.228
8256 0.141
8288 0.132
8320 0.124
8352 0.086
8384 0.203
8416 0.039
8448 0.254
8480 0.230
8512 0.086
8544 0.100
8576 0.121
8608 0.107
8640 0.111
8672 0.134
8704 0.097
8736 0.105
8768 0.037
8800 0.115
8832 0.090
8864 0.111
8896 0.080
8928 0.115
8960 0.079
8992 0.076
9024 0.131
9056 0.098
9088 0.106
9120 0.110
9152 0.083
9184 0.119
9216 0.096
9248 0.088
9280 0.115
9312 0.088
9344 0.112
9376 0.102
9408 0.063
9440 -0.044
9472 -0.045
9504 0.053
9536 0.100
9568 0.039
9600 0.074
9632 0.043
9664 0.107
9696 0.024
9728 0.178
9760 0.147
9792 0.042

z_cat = 0.690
